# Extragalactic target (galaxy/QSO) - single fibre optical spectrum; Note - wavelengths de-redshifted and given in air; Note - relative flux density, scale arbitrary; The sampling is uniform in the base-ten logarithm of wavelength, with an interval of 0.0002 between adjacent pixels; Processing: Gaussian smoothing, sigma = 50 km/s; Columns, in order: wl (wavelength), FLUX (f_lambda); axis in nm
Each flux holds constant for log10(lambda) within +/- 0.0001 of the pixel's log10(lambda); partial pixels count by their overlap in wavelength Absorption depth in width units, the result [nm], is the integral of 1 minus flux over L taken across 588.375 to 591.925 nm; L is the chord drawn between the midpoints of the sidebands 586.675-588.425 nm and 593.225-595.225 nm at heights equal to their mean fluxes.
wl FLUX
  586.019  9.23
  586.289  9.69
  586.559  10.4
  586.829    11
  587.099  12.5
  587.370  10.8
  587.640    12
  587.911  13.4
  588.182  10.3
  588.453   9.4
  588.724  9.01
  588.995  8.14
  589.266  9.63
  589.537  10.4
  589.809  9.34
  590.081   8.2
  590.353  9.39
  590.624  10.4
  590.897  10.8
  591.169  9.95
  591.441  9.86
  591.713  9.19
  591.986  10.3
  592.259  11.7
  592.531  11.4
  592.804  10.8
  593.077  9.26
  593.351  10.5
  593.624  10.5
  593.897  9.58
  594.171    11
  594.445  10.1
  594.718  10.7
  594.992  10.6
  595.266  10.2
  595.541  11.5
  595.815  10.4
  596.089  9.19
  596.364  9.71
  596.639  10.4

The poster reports 0.49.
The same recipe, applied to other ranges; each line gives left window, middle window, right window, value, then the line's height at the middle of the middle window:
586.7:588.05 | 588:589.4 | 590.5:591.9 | 0.23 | 11.3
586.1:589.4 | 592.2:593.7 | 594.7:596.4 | -0.04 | 10.4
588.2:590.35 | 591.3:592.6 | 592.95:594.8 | -0.08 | 9.81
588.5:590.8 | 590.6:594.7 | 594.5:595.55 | -0.13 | 10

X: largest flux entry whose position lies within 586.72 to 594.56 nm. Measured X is 13.4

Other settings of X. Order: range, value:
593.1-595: 11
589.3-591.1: 10.8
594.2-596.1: 11.5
